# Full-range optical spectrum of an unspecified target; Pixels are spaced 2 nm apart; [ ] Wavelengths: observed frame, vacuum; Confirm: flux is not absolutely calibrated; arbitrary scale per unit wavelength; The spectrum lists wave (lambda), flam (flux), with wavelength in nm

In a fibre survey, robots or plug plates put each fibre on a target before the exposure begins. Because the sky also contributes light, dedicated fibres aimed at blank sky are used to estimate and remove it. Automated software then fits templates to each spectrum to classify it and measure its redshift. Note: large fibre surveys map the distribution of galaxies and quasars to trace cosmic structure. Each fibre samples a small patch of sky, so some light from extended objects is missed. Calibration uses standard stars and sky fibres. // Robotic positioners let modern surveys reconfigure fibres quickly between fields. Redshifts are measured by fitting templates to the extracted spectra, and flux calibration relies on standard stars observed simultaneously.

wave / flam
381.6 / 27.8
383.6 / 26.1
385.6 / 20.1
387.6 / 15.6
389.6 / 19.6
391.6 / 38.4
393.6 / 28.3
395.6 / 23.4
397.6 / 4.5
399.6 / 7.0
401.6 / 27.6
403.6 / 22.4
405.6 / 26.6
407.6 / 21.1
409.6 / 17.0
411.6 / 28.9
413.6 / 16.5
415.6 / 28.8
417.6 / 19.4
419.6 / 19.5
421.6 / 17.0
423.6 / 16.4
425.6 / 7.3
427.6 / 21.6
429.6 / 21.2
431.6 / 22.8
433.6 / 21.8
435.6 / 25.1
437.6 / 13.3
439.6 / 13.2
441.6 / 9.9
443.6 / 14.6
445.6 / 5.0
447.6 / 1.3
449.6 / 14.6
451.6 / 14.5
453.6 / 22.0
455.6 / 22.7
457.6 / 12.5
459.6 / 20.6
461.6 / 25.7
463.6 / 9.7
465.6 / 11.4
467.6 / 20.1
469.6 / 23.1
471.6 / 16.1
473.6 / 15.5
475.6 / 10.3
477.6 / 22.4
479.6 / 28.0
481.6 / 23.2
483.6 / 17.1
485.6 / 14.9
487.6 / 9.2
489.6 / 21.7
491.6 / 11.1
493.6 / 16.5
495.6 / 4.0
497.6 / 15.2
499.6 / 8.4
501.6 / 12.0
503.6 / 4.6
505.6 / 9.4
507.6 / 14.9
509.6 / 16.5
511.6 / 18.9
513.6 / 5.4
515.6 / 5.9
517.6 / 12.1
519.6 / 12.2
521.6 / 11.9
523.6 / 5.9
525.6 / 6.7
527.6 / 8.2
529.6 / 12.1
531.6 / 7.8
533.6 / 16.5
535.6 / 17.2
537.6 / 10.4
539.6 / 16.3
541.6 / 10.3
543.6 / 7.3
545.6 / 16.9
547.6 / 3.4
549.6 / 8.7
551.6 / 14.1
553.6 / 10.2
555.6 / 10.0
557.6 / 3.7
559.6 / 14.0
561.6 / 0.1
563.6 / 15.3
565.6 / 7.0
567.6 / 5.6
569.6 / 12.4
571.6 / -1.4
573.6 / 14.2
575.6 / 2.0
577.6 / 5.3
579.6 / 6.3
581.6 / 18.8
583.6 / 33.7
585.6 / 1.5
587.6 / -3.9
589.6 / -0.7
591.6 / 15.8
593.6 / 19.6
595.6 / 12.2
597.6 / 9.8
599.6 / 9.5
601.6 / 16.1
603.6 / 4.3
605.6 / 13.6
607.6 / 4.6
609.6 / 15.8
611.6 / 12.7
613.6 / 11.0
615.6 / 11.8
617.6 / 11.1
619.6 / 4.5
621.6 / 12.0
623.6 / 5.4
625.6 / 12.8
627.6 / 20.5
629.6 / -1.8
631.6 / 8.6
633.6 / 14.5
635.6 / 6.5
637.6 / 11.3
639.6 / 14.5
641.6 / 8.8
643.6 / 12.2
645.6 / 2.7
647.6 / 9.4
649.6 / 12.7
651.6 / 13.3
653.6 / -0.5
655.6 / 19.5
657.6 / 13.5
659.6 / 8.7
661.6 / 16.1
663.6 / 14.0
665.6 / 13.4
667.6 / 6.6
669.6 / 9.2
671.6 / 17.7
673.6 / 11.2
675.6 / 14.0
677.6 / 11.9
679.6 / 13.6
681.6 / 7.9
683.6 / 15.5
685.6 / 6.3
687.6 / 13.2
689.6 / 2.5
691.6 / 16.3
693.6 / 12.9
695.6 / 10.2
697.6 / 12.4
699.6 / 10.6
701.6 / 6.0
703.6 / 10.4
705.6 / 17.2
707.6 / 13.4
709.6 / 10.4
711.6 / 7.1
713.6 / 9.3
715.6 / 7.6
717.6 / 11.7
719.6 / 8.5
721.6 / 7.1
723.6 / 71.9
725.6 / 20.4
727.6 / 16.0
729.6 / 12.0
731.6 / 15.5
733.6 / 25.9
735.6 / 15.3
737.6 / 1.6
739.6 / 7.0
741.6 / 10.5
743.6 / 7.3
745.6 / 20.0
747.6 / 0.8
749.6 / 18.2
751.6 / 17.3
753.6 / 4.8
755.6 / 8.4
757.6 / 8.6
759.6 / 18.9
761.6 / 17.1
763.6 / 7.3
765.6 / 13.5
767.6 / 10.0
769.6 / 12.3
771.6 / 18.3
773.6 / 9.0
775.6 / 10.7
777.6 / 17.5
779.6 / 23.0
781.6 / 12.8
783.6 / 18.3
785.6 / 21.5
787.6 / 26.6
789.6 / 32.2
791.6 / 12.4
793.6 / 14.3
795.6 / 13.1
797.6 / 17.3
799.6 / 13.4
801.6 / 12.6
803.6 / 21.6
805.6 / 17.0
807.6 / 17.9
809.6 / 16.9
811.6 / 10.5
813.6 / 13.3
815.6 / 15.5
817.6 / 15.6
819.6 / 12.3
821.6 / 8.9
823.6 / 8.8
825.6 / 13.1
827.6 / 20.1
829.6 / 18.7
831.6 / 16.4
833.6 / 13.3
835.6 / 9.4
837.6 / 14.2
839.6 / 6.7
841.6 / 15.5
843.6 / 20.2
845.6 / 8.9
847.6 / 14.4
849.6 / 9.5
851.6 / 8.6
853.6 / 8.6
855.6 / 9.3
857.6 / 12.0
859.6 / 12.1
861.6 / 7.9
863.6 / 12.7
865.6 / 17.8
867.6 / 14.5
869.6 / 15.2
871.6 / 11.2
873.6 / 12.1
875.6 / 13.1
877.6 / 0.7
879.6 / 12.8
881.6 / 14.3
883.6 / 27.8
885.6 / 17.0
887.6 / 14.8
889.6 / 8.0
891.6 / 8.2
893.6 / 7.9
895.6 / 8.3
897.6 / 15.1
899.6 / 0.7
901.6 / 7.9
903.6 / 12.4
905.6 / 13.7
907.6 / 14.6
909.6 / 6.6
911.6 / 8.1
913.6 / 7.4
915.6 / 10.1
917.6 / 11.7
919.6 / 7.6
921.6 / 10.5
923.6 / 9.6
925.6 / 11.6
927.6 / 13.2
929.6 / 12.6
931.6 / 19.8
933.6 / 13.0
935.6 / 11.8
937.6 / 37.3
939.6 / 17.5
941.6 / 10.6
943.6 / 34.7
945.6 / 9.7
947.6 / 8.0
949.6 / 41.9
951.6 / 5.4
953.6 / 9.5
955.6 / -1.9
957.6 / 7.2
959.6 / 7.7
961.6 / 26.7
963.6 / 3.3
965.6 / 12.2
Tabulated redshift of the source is 0.940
